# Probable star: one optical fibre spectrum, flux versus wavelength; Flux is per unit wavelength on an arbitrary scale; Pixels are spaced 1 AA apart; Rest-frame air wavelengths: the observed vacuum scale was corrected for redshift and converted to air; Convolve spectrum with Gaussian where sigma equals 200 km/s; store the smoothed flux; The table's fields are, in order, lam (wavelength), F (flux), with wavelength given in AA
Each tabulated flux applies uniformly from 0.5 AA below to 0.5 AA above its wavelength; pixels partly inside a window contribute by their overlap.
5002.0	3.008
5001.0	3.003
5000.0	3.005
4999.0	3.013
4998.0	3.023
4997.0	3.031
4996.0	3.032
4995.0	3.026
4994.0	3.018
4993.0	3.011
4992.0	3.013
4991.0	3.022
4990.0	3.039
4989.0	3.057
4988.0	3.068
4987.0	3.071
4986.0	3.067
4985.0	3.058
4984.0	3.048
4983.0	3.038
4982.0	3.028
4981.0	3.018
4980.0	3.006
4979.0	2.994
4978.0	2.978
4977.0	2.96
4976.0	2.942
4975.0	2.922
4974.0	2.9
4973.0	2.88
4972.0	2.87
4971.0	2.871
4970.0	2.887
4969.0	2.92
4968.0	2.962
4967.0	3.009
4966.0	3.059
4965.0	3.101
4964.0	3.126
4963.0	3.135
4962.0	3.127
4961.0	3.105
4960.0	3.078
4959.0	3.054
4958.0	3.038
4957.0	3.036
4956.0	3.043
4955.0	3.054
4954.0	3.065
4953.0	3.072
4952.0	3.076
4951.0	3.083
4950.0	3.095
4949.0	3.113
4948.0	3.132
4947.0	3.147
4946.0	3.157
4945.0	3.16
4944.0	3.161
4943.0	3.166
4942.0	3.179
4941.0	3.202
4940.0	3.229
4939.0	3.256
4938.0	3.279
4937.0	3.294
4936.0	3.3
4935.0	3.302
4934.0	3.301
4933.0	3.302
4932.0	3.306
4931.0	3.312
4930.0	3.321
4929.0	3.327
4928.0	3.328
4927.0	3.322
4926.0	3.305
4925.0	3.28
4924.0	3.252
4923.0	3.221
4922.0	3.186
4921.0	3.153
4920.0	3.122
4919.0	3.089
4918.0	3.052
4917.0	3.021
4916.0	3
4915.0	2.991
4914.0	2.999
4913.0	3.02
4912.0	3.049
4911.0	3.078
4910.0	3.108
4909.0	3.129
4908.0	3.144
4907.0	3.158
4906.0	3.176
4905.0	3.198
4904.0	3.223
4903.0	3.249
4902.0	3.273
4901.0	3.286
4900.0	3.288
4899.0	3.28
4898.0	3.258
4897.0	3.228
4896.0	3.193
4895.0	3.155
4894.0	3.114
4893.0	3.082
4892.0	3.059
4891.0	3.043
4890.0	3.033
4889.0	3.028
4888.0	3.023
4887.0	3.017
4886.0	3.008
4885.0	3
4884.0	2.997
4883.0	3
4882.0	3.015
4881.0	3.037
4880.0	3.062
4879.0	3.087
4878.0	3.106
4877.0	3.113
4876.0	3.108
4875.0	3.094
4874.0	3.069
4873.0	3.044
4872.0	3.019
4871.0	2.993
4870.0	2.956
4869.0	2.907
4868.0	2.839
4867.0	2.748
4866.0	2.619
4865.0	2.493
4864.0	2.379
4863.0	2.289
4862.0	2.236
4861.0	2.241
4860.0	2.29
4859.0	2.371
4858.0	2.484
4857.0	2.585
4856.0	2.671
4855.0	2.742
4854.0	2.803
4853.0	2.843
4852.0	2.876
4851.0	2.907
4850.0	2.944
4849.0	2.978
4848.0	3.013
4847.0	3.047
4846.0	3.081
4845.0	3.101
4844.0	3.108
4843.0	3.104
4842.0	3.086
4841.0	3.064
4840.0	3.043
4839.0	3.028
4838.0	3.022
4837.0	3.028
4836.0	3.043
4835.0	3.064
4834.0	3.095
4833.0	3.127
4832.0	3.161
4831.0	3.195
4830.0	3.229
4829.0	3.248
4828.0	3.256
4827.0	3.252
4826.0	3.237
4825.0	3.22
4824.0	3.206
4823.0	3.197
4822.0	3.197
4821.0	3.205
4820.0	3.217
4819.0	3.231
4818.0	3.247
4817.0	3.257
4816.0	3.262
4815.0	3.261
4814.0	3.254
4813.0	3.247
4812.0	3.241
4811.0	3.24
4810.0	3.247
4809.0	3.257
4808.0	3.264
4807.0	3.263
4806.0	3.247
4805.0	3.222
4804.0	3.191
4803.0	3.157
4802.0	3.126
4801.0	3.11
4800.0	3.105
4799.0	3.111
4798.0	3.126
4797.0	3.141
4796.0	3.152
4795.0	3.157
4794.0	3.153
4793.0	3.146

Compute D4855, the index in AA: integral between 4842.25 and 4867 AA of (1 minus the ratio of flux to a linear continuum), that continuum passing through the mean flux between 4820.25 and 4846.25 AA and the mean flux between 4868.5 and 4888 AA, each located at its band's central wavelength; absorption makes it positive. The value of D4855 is 2.96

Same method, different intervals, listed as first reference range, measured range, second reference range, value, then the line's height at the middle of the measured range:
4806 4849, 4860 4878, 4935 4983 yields 2.1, 3.14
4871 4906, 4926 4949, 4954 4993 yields -1.4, 3.06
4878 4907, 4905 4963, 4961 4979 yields -2.1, 3.05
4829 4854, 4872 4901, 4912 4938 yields 0.4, 3.13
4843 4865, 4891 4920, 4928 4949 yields -1.0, 3.04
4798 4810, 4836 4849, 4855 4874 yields -1.0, 2.84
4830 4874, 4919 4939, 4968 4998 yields -2.3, 2.94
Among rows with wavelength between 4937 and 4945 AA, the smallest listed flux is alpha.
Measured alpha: 3.16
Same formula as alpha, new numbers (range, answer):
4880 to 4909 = 2.997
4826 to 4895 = 2.236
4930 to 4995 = 2.87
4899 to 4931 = 2.991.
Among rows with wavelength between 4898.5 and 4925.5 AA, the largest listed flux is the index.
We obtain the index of 3.288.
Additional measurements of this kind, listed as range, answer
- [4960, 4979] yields 3.135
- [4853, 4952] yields 3.328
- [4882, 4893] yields 3.082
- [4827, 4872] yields 3.256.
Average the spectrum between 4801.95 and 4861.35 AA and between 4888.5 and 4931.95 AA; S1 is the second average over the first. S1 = 1.0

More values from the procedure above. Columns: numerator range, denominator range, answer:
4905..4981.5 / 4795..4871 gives 1.03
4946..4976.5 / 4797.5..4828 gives 0.94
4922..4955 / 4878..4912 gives 1.03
